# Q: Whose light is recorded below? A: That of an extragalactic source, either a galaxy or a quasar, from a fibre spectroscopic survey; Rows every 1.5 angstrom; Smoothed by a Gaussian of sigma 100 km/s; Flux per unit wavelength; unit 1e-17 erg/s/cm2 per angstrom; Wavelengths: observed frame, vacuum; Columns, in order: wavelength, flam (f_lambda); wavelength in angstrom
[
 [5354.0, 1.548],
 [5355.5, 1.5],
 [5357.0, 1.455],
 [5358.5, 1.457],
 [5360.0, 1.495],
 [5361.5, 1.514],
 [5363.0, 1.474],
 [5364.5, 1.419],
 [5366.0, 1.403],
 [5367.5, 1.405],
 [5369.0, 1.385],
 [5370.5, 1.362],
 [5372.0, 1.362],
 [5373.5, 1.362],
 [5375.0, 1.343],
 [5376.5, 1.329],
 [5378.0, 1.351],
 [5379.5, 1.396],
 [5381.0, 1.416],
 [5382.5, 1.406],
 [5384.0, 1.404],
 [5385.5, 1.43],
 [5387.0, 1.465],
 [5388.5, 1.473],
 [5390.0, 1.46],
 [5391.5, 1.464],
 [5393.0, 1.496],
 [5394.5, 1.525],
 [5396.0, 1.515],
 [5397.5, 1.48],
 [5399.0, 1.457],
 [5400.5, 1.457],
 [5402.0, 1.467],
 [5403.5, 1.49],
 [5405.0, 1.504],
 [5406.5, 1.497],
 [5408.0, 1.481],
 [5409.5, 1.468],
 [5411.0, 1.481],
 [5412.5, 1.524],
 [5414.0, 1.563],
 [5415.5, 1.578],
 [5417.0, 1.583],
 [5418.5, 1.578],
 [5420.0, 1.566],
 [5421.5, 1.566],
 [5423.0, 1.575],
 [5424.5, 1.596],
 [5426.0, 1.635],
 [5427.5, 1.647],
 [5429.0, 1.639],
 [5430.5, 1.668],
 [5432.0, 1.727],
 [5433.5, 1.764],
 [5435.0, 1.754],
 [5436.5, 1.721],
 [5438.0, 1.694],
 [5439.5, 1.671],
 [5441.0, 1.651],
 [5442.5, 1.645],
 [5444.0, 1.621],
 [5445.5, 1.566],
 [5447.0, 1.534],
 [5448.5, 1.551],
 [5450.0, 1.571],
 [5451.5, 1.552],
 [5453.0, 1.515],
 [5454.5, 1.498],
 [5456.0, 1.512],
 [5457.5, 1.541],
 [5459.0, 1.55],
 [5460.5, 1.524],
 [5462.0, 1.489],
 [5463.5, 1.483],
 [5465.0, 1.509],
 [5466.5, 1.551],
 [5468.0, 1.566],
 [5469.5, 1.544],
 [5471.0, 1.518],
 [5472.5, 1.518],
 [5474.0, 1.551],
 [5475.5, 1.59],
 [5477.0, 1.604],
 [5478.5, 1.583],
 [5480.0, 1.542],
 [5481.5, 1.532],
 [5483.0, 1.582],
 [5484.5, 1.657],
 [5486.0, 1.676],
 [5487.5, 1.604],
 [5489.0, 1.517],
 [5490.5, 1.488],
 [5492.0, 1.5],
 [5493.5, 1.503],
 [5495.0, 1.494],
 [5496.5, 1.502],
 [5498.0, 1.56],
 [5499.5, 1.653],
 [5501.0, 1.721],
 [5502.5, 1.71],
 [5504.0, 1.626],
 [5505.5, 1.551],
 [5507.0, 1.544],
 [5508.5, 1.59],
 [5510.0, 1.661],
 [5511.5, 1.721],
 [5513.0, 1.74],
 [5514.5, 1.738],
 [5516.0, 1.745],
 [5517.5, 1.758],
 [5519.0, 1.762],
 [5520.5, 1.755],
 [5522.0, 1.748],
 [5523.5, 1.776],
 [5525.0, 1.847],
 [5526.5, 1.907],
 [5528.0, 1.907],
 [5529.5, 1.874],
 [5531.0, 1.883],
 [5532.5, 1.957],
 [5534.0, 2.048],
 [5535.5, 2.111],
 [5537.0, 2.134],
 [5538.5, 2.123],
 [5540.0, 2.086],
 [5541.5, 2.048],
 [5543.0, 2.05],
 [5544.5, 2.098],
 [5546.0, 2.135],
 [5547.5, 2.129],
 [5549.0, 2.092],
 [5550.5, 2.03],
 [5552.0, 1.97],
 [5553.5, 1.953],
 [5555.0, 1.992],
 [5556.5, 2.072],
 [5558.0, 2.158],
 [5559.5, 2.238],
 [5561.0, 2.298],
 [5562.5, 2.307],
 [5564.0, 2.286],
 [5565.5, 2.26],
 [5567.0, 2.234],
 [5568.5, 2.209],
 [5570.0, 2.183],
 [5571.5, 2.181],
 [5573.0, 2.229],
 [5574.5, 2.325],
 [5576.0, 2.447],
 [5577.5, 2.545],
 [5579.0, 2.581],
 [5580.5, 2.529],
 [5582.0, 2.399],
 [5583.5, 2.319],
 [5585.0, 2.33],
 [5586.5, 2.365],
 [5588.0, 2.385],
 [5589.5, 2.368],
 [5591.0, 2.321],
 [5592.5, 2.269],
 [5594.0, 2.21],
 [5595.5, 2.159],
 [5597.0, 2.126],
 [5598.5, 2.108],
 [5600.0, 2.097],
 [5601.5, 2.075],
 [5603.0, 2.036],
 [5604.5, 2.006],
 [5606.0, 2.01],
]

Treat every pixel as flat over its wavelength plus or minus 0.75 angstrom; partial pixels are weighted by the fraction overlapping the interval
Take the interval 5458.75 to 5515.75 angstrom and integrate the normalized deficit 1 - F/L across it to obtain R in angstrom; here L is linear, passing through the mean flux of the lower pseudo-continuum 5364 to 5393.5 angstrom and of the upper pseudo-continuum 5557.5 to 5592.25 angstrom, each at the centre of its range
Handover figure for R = 9.94 angstrom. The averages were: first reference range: 1.41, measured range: 1.58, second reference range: 2.33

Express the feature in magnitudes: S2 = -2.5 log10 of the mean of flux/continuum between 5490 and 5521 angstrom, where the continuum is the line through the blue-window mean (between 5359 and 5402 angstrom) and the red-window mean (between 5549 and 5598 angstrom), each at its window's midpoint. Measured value 0.20 mag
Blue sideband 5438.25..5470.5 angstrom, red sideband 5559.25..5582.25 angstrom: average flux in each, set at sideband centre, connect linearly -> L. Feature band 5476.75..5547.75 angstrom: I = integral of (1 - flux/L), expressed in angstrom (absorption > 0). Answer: 6.8 angstrom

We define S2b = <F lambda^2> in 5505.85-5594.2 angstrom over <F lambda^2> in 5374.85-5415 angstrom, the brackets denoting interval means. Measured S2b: 1.51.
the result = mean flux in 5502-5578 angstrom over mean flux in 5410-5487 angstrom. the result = 1.3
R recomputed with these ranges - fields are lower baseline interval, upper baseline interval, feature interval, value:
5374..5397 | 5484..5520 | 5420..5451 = -2.5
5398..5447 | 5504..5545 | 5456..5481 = 2.4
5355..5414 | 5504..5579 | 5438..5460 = 1.4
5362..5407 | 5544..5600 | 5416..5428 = 0.0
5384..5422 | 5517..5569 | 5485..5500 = 2.4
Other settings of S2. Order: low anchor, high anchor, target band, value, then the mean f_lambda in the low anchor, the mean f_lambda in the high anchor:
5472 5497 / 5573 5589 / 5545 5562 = 0.03 mag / 1.56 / 2.41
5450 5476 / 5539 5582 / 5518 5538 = 0.04 mag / 1.53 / 2.21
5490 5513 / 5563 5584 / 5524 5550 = -0.03 mag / 1.59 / 2.34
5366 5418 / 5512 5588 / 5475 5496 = 0.18 mag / 1.45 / 2.1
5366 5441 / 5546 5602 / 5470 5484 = 0.17 mag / 1.51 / 2.24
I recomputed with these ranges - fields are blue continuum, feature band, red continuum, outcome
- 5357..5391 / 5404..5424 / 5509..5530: -0.3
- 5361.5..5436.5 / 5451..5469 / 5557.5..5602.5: 2.4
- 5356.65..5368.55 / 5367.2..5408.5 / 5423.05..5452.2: 2.2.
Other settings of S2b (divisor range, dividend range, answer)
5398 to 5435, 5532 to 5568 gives 1.42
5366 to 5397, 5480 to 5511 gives 1.16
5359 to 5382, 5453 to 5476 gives 1.13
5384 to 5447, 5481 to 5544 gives 1.16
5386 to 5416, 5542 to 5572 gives 1.52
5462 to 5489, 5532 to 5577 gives 1.42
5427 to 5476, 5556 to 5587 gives 1.52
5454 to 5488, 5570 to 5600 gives 1.55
